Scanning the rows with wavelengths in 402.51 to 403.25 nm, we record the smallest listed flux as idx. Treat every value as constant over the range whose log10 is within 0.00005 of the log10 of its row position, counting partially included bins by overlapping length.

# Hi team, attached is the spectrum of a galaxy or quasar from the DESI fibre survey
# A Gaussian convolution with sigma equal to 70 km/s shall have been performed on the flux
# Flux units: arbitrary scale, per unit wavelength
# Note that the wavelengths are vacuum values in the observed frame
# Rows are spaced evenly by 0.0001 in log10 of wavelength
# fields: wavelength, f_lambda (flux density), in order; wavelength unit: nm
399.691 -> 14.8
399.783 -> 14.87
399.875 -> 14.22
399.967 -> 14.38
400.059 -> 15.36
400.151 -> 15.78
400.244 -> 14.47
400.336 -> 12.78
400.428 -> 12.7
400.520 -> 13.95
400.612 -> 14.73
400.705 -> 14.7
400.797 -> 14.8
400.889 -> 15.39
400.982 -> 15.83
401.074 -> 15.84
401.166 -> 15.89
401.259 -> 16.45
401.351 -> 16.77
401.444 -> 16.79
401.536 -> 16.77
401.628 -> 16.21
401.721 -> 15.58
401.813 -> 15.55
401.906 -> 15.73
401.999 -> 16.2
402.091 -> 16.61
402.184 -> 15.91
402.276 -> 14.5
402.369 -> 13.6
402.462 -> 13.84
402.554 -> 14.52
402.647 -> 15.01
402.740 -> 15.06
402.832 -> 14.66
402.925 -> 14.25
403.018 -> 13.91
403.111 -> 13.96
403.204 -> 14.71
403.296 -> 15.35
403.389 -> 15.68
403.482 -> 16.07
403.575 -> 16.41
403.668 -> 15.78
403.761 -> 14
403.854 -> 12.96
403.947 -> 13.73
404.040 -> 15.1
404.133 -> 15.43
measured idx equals 13.91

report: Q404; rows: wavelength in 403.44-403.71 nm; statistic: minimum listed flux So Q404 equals 15.78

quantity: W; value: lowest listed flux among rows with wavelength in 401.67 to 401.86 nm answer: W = 15.55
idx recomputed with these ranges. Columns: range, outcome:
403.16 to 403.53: 14.71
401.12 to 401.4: 15.89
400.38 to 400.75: 12.7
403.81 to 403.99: 12.96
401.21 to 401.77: 15.58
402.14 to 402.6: 13.6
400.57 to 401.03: 14.7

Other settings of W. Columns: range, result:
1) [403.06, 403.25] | 13.96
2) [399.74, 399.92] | 14.22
